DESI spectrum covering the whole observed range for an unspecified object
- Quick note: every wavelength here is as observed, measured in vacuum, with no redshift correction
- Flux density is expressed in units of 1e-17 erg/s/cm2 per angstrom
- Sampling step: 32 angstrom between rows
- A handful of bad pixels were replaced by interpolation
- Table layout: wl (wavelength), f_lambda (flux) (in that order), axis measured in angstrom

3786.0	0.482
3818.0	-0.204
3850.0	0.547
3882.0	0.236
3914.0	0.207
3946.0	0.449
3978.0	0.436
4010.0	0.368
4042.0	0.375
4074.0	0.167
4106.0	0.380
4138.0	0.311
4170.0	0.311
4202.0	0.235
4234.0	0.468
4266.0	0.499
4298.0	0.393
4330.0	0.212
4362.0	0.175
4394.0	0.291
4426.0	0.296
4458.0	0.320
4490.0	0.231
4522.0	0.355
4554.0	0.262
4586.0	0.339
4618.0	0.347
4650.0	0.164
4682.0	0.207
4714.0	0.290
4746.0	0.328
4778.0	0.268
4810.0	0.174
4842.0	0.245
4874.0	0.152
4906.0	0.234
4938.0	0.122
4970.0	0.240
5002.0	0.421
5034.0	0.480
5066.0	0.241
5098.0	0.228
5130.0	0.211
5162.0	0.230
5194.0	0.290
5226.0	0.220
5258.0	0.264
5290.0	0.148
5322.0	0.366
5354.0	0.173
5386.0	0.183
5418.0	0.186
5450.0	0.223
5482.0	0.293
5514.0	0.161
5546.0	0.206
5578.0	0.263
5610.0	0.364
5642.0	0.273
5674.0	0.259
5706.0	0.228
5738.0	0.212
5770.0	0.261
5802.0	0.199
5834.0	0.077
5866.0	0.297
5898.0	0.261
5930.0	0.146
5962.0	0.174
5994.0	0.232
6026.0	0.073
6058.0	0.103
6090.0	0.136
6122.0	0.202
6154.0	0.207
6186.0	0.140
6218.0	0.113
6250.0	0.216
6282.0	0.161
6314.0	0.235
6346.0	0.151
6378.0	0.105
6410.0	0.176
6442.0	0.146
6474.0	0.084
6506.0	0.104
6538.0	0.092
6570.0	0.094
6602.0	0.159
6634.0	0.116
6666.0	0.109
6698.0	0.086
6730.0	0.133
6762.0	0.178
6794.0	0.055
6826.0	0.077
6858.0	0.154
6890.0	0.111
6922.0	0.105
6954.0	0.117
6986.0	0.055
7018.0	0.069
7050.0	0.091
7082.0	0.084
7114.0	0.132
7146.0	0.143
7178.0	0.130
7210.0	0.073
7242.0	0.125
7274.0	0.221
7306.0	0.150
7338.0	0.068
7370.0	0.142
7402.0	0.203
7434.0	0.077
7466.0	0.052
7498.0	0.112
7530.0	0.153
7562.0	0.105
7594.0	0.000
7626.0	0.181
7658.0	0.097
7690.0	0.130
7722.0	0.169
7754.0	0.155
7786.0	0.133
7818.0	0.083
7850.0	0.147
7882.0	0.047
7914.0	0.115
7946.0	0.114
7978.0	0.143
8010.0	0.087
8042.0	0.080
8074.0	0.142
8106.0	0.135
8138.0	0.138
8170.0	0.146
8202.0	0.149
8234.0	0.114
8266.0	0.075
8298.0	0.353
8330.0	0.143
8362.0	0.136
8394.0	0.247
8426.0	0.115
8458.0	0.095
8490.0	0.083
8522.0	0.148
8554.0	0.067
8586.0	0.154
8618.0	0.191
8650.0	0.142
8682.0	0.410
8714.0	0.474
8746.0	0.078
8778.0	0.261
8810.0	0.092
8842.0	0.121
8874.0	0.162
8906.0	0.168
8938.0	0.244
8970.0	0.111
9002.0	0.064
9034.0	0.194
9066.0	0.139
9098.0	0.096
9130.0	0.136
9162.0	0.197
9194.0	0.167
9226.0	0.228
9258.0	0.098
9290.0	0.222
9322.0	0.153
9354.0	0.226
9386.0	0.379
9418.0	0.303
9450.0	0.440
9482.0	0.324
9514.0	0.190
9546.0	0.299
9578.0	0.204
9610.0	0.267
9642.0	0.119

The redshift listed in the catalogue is 1.33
